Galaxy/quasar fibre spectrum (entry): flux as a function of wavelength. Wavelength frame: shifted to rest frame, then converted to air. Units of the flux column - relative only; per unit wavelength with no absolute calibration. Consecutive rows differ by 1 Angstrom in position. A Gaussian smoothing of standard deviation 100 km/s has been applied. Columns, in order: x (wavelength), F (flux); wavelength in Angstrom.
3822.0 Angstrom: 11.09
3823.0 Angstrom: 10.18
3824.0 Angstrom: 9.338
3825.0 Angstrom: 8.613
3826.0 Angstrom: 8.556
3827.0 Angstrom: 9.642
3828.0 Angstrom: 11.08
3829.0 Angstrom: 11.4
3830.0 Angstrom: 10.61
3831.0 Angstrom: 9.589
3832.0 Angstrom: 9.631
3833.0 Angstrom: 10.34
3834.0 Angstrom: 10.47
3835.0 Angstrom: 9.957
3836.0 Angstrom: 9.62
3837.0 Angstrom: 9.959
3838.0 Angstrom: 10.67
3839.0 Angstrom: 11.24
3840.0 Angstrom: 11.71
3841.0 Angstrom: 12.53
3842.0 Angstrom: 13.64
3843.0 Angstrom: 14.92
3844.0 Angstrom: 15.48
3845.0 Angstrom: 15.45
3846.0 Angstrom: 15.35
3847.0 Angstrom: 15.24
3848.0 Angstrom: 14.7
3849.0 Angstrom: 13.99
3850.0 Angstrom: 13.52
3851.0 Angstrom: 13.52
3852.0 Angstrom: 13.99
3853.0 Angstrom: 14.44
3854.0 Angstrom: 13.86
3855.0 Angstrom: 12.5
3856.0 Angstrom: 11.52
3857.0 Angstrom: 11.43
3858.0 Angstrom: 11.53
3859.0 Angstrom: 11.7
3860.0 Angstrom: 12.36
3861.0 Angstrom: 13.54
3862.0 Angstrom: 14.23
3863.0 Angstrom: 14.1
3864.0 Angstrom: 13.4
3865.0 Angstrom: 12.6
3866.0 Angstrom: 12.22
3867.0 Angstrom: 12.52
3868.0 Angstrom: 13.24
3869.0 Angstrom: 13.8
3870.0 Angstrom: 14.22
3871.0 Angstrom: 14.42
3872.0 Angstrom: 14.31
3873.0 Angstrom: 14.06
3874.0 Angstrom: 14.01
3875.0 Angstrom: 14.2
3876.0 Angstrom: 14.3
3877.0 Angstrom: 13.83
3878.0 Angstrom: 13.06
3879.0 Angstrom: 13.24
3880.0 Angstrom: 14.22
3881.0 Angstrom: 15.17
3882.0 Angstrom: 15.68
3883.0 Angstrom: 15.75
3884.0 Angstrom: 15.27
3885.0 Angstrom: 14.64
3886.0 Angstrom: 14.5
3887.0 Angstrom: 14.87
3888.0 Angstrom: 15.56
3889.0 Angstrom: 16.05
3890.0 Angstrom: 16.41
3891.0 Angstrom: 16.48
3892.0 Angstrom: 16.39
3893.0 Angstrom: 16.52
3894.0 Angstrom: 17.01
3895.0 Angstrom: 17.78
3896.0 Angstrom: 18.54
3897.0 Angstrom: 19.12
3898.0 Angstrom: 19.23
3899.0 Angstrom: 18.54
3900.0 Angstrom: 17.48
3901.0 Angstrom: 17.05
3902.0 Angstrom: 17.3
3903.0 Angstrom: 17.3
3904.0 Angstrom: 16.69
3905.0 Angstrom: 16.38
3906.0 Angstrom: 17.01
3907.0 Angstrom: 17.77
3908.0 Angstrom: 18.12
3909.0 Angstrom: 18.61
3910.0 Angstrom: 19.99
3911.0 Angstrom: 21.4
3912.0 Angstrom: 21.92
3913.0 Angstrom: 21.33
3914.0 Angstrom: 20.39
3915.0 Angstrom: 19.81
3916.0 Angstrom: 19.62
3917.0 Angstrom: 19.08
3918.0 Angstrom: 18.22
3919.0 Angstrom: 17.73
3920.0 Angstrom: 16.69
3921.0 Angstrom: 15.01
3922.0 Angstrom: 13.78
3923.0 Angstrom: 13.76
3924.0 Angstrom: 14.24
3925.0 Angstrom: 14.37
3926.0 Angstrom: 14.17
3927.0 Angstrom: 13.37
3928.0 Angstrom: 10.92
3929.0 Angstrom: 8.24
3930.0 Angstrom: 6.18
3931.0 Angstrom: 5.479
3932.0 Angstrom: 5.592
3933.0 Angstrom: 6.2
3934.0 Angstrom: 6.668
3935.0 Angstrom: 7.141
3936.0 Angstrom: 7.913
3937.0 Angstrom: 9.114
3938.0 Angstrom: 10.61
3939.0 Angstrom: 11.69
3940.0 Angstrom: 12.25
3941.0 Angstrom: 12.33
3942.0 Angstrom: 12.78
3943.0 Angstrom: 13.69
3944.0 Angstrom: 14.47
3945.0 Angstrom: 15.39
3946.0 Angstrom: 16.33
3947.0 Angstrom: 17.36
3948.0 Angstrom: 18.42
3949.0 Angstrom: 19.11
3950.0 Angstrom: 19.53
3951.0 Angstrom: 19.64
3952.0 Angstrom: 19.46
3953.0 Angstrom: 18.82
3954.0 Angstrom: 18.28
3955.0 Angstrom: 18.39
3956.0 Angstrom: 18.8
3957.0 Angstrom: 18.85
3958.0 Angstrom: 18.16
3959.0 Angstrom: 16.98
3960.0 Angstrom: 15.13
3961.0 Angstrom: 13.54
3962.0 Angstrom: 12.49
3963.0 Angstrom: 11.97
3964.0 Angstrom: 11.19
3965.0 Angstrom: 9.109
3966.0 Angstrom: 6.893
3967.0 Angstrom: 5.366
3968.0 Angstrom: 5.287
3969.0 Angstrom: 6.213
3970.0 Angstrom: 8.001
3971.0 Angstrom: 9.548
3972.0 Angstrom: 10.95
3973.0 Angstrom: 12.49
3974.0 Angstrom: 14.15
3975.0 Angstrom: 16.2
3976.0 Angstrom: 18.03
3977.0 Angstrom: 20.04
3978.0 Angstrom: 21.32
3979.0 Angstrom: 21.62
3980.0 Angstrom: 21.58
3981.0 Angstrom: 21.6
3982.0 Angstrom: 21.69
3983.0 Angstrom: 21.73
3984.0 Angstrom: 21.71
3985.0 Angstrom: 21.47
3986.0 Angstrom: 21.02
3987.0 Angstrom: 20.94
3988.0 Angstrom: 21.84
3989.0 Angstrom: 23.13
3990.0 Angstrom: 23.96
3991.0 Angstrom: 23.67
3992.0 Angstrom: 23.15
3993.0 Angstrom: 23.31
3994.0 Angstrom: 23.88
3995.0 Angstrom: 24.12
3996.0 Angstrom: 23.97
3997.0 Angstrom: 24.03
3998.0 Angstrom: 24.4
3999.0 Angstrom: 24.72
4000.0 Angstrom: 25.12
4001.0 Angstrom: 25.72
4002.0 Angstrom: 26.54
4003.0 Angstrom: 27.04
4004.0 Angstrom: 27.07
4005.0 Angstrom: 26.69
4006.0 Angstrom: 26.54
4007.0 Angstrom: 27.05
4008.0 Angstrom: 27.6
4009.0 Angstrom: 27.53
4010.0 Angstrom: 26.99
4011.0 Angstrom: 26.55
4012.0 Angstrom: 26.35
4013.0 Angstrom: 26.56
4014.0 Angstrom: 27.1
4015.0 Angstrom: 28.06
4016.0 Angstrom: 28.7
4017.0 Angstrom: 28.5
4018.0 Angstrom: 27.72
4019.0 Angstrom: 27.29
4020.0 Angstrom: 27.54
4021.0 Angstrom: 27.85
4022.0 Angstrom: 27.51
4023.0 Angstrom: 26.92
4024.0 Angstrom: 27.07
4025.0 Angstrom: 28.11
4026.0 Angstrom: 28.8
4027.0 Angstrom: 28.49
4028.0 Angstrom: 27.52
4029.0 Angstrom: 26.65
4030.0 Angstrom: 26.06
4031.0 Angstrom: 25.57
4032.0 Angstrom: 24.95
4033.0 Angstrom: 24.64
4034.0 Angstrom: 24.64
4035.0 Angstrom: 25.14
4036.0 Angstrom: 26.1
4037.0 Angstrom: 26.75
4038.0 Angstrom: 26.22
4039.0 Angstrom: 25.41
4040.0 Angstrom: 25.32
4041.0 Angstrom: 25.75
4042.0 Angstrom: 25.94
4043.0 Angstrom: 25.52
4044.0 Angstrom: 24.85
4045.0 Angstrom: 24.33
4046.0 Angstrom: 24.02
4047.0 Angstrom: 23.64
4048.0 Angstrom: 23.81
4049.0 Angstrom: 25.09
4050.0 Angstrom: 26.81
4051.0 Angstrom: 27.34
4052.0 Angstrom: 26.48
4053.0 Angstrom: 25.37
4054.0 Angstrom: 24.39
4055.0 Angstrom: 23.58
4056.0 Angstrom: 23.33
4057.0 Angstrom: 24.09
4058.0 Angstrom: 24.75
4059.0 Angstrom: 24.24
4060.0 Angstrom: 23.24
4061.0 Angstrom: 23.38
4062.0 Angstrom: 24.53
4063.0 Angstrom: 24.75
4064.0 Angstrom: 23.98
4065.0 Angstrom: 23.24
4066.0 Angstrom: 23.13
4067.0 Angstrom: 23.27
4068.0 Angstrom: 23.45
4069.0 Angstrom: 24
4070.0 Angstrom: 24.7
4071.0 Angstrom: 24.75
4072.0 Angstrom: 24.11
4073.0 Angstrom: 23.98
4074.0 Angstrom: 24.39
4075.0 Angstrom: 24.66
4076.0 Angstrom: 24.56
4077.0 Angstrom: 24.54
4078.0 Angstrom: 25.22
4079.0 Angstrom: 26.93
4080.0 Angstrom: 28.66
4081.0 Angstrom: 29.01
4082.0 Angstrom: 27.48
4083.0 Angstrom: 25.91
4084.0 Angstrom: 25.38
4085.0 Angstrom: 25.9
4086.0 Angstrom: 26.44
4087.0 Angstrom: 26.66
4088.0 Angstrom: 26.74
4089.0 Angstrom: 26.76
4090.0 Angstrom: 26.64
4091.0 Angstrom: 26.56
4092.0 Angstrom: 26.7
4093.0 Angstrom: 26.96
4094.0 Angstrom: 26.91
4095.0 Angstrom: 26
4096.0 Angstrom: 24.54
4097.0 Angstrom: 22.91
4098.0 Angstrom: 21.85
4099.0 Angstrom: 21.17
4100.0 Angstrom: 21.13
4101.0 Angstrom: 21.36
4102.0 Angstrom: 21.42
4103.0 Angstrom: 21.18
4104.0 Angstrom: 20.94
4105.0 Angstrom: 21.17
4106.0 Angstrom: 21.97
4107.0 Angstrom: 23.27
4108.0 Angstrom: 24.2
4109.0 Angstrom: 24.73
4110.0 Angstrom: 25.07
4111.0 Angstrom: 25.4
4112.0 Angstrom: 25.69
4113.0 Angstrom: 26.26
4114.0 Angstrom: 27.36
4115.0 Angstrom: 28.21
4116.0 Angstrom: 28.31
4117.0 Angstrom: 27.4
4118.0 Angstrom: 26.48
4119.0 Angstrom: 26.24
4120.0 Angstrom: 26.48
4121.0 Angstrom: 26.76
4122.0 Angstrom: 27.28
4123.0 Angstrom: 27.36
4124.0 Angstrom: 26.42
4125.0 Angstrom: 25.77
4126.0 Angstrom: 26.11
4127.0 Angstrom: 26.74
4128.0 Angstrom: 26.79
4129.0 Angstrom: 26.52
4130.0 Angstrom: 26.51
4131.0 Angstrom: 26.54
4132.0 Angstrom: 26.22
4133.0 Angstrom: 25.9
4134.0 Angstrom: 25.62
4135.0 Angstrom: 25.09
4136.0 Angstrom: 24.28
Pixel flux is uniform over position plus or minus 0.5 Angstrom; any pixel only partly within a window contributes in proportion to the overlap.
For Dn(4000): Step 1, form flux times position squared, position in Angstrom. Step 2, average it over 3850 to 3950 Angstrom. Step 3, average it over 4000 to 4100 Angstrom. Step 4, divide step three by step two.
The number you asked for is 1.9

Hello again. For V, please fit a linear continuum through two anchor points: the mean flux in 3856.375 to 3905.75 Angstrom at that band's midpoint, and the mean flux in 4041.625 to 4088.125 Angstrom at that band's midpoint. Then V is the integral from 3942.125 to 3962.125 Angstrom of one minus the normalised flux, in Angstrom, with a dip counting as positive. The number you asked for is 1.8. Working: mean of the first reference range 15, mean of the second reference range 25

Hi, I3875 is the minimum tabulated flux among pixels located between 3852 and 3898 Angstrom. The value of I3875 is 11.43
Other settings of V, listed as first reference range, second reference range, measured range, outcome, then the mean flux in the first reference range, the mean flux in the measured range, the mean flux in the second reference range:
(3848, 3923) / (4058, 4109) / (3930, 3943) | 6.46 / 15.7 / 9.05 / 24.5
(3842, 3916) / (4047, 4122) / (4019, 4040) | -3.93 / 15.5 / 26.6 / 24.9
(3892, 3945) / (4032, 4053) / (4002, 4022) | -3.93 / 15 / 27.3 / 25.4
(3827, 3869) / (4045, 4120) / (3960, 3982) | 6.48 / 12.5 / 13.5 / 24.9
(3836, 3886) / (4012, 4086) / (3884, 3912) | -2.43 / 13.5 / 17.3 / 25.6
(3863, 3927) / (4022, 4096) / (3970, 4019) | -2.55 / 16.2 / 23.1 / 25.5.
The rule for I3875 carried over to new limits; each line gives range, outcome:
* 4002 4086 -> 23.13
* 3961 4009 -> 5.287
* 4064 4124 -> 20.94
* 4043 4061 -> 23.24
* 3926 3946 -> 5.479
